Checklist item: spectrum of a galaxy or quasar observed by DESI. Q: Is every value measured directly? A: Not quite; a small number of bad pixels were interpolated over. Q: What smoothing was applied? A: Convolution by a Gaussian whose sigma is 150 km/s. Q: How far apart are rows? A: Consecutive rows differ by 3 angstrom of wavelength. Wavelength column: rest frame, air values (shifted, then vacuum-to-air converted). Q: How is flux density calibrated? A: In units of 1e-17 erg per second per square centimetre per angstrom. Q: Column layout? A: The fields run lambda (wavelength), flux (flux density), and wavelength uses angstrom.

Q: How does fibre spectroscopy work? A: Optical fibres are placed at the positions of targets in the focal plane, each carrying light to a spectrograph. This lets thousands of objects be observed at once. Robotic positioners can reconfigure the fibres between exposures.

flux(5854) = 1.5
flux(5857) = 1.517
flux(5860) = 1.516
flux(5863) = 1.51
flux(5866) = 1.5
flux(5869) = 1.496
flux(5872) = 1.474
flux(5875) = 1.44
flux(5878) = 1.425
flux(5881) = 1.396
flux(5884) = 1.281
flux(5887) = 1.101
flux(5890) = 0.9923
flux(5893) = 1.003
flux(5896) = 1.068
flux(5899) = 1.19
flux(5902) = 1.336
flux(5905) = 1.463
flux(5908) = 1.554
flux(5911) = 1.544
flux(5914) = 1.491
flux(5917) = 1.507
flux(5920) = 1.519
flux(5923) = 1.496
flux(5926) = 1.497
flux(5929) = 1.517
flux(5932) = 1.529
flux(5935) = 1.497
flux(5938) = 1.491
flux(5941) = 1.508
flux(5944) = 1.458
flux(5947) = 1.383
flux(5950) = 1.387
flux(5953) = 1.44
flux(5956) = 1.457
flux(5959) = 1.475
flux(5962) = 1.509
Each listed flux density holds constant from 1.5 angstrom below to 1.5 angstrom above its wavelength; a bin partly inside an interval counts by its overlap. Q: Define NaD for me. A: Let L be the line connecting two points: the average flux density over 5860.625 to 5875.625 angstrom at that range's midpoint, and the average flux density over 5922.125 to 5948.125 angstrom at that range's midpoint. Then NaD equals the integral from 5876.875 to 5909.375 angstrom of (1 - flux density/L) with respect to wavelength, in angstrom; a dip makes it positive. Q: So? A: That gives 5.1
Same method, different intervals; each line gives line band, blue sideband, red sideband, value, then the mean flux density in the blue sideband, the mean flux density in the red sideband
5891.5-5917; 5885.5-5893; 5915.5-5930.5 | -1.79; 1.04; 1.51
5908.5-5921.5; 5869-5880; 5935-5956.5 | -0.61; 1.45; 1.45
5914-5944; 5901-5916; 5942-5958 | -0.97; 1.48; 1.43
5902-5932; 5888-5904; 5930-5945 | -4.35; 1.13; 1.5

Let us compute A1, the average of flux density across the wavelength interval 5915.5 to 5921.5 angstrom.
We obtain 1.51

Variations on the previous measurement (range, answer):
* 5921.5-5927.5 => 1.5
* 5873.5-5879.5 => 1.43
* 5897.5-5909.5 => 1.39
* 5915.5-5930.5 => 1.51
